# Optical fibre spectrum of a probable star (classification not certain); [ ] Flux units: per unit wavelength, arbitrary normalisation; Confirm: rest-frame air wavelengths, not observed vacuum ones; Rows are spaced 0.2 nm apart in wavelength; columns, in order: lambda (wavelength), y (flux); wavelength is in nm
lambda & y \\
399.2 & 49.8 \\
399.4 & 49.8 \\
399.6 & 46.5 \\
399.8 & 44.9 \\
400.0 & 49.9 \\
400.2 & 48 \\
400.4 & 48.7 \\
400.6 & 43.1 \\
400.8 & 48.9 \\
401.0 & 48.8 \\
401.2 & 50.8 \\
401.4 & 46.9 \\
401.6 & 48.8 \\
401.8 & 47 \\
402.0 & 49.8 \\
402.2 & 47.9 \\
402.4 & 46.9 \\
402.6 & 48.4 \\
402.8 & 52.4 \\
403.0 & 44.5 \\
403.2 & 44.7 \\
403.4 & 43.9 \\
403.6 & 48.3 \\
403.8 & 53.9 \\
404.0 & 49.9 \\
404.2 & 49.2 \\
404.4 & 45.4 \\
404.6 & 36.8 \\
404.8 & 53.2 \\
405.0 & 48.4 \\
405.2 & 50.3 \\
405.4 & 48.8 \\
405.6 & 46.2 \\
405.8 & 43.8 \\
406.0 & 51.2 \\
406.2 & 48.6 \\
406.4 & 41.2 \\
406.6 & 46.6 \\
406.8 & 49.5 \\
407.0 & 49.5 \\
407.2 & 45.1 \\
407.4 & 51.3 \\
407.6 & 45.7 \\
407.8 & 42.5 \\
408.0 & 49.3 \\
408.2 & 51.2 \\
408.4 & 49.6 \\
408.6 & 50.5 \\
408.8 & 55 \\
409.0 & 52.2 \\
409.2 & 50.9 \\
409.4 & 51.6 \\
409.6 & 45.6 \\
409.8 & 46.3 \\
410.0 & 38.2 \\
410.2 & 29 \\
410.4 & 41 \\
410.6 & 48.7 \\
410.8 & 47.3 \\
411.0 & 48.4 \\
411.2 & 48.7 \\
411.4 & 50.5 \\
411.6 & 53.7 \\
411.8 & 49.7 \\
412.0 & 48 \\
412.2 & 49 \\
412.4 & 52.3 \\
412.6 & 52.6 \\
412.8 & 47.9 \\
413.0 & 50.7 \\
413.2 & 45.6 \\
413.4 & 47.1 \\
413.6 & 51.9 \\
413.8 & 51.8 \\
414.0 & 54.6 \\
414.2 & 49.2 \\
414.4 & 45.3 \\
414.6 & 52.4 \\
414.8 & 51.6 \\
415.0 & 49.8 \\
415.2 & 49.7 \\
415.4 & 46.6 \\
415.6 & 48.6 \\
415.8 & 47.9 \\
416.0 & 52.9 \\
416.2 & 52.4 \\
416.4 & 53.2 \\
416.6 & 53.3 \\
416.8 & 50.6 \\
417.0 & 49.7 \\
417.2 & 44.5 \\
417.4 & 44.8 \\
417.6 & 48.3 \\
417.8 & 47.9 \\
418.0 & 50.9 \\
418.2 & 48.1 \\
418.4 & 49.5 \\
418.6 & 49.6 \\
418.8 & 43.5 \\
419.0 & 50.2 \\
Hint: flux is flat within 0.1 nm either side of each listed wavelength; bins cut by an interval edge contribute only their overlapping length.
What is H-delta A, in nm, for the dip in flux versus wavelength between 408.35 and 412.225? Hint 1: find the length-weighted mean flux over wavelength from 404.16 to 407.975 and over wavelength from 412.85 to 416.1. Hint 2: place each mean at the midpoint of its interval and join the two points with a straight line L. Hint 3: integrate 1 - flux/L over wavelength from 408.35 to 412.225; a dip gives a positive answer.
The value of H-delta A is 0.06 nm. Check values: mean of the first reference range 47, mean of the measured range 47.6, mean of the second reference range 49.7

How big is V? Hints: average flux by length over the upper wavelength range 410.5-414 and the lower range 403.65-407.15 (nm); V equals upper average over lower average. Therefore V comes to 1.04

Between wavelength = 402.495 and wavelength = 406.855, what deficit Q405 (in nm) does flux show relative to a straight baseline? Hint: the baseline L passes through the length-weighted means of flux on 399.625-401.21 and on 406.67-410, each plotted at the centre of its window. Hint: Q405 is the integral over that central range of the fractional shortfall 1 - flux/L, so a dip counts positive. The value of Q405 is 0.07 nm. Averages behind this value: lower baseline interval 47.7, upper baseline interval 48.8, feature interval 47.5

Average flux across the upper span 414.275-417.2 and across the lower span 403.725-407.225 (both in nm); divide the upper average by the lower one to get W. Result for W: 1.05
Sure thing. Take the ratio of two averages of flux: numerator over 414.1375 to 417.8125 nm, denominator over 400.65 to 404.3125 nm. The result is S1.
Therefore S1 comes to 1.02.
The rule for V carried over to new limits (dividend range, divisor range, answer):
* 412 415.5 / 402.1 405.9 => 1.05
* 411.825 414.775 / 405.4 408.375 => 1.05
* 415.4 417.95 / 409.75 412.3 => 1.07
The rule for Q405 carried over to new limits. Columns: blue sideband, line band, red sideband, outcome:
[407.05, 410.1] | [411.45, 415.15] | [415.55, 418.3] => -0.09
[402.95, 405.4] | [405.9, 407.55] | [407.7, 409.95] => 0.02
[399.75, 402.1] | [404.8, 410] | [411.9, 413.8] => 0.06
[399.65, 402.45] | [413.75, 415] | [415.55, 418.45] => -0.04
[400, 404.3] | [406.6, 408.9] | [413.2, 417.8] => 0.00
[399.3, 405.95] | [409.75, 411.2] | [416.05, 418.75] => 0.17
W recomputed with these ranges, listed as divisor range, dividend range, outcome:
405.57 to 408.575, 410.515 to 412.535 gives 1.05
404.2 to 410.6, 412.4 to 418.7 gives 1.06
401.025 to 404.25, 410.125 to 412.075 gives 0.97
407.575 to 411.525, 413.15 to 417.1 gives 1.07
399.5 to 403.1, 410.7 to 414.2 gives 1.04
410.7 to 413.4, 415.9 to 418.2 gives 1.01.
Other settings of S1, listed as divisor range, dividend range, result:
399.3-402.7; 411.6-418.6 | 1.04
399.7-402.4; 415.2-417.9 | 1.03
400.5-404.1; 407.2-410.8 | 0.98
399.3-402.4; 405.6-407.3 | 0.98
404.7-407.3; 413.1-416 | 1.04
